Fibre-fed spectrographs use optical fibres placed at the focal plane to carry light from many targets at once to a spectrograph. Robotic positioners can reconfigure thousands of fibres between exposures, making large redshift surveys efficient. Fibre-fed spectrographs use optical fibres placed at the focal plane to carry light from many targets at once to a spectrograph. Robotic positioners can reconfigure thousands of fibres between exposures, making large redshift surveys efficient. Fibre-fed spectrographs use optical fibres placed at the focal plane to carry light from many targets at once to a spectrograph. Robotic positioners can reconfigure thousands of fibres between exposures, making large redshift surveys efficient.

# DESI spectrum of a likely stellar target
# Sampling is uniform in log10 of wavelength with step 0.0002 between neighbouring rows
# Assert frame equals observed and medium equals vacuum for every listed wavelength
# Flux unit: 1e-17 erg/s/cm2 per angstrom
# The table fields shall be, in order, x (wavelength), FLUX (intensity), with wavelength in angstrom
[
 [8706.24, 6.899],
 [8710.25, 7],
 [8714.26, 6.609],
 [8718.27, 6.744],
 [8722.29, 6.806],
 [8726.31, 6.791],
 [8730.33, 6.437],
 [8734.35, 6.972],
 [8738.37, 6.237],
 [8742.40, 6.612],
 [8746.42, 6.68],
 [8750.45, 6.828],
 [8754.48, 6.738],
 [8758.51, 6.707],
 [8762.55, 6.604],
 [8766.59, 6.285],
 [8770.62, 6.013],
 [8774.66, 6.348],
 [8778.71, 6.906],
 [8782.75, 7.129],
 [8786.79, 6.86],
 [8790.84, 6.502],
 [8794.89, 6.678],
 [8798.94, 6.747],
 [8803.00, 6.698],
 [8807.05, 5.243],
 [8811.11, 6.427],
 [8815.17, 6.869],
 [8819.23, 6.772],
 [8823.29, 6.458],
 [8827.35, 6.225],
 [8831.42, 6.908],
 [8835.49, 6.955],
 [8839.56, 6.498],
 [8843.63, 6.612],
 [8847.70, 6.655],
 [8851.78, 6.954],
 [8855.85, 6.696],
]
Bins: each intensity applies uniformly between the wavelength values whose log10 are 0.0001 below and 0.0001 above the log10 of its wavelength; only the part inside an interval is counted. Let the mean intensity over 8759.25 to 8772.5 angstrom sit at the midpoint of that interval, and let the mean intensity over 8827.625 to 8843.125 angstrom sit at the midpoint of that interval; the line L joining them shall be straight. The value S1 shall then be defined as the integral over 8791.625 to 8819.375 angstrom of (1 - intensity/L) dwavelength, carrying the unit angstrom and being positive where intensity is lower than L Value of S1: 0.3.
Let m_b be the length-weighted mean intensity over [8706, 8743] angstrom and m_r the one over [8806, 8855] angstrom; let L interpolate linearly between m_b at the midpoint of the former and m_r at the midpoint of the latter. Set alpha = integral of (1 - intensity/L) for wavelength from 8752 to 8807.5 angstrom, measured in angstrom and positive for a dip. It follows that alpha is 0.6 angstrom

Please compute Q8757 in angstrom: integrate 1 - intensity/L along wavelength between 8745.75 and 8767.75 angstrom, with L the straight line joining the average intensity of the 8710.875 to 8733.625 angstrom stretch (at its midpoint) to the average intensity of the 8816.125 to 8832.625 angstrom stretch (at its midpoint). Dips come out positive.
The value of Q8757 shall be 0.1 angstrom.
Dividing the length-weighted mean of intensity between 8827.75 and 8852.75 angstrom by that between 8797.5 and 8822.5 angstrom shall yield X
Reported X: 1.0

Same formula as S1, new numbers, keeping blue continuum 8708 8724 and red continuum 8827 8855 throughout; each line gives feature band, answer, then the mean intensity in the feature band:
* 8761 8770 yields 0.5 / 6.37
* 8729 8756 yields 0.5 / 6.65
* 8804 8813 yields 1.1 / 5.93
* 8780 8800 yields -0.1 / 6.79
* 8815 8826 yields 0.1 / 6.65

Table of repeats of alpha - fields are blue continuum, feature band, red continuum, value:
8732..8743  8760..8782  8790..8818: 0.2 angstrom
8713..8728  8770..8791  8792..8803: 0.1 angstrom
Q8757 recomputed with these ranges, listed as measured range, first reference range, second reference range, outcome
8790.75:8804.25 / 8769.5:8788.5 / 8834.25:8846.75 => 0.00 angstrom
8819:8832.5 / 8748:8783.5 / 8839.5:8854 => 0.27 angstrom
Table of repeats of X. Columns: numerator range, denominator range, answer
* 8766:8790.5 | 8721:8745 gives 0.99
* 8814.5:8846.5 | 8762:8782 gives 1.03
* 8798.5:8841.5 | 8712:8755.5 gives 0.98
